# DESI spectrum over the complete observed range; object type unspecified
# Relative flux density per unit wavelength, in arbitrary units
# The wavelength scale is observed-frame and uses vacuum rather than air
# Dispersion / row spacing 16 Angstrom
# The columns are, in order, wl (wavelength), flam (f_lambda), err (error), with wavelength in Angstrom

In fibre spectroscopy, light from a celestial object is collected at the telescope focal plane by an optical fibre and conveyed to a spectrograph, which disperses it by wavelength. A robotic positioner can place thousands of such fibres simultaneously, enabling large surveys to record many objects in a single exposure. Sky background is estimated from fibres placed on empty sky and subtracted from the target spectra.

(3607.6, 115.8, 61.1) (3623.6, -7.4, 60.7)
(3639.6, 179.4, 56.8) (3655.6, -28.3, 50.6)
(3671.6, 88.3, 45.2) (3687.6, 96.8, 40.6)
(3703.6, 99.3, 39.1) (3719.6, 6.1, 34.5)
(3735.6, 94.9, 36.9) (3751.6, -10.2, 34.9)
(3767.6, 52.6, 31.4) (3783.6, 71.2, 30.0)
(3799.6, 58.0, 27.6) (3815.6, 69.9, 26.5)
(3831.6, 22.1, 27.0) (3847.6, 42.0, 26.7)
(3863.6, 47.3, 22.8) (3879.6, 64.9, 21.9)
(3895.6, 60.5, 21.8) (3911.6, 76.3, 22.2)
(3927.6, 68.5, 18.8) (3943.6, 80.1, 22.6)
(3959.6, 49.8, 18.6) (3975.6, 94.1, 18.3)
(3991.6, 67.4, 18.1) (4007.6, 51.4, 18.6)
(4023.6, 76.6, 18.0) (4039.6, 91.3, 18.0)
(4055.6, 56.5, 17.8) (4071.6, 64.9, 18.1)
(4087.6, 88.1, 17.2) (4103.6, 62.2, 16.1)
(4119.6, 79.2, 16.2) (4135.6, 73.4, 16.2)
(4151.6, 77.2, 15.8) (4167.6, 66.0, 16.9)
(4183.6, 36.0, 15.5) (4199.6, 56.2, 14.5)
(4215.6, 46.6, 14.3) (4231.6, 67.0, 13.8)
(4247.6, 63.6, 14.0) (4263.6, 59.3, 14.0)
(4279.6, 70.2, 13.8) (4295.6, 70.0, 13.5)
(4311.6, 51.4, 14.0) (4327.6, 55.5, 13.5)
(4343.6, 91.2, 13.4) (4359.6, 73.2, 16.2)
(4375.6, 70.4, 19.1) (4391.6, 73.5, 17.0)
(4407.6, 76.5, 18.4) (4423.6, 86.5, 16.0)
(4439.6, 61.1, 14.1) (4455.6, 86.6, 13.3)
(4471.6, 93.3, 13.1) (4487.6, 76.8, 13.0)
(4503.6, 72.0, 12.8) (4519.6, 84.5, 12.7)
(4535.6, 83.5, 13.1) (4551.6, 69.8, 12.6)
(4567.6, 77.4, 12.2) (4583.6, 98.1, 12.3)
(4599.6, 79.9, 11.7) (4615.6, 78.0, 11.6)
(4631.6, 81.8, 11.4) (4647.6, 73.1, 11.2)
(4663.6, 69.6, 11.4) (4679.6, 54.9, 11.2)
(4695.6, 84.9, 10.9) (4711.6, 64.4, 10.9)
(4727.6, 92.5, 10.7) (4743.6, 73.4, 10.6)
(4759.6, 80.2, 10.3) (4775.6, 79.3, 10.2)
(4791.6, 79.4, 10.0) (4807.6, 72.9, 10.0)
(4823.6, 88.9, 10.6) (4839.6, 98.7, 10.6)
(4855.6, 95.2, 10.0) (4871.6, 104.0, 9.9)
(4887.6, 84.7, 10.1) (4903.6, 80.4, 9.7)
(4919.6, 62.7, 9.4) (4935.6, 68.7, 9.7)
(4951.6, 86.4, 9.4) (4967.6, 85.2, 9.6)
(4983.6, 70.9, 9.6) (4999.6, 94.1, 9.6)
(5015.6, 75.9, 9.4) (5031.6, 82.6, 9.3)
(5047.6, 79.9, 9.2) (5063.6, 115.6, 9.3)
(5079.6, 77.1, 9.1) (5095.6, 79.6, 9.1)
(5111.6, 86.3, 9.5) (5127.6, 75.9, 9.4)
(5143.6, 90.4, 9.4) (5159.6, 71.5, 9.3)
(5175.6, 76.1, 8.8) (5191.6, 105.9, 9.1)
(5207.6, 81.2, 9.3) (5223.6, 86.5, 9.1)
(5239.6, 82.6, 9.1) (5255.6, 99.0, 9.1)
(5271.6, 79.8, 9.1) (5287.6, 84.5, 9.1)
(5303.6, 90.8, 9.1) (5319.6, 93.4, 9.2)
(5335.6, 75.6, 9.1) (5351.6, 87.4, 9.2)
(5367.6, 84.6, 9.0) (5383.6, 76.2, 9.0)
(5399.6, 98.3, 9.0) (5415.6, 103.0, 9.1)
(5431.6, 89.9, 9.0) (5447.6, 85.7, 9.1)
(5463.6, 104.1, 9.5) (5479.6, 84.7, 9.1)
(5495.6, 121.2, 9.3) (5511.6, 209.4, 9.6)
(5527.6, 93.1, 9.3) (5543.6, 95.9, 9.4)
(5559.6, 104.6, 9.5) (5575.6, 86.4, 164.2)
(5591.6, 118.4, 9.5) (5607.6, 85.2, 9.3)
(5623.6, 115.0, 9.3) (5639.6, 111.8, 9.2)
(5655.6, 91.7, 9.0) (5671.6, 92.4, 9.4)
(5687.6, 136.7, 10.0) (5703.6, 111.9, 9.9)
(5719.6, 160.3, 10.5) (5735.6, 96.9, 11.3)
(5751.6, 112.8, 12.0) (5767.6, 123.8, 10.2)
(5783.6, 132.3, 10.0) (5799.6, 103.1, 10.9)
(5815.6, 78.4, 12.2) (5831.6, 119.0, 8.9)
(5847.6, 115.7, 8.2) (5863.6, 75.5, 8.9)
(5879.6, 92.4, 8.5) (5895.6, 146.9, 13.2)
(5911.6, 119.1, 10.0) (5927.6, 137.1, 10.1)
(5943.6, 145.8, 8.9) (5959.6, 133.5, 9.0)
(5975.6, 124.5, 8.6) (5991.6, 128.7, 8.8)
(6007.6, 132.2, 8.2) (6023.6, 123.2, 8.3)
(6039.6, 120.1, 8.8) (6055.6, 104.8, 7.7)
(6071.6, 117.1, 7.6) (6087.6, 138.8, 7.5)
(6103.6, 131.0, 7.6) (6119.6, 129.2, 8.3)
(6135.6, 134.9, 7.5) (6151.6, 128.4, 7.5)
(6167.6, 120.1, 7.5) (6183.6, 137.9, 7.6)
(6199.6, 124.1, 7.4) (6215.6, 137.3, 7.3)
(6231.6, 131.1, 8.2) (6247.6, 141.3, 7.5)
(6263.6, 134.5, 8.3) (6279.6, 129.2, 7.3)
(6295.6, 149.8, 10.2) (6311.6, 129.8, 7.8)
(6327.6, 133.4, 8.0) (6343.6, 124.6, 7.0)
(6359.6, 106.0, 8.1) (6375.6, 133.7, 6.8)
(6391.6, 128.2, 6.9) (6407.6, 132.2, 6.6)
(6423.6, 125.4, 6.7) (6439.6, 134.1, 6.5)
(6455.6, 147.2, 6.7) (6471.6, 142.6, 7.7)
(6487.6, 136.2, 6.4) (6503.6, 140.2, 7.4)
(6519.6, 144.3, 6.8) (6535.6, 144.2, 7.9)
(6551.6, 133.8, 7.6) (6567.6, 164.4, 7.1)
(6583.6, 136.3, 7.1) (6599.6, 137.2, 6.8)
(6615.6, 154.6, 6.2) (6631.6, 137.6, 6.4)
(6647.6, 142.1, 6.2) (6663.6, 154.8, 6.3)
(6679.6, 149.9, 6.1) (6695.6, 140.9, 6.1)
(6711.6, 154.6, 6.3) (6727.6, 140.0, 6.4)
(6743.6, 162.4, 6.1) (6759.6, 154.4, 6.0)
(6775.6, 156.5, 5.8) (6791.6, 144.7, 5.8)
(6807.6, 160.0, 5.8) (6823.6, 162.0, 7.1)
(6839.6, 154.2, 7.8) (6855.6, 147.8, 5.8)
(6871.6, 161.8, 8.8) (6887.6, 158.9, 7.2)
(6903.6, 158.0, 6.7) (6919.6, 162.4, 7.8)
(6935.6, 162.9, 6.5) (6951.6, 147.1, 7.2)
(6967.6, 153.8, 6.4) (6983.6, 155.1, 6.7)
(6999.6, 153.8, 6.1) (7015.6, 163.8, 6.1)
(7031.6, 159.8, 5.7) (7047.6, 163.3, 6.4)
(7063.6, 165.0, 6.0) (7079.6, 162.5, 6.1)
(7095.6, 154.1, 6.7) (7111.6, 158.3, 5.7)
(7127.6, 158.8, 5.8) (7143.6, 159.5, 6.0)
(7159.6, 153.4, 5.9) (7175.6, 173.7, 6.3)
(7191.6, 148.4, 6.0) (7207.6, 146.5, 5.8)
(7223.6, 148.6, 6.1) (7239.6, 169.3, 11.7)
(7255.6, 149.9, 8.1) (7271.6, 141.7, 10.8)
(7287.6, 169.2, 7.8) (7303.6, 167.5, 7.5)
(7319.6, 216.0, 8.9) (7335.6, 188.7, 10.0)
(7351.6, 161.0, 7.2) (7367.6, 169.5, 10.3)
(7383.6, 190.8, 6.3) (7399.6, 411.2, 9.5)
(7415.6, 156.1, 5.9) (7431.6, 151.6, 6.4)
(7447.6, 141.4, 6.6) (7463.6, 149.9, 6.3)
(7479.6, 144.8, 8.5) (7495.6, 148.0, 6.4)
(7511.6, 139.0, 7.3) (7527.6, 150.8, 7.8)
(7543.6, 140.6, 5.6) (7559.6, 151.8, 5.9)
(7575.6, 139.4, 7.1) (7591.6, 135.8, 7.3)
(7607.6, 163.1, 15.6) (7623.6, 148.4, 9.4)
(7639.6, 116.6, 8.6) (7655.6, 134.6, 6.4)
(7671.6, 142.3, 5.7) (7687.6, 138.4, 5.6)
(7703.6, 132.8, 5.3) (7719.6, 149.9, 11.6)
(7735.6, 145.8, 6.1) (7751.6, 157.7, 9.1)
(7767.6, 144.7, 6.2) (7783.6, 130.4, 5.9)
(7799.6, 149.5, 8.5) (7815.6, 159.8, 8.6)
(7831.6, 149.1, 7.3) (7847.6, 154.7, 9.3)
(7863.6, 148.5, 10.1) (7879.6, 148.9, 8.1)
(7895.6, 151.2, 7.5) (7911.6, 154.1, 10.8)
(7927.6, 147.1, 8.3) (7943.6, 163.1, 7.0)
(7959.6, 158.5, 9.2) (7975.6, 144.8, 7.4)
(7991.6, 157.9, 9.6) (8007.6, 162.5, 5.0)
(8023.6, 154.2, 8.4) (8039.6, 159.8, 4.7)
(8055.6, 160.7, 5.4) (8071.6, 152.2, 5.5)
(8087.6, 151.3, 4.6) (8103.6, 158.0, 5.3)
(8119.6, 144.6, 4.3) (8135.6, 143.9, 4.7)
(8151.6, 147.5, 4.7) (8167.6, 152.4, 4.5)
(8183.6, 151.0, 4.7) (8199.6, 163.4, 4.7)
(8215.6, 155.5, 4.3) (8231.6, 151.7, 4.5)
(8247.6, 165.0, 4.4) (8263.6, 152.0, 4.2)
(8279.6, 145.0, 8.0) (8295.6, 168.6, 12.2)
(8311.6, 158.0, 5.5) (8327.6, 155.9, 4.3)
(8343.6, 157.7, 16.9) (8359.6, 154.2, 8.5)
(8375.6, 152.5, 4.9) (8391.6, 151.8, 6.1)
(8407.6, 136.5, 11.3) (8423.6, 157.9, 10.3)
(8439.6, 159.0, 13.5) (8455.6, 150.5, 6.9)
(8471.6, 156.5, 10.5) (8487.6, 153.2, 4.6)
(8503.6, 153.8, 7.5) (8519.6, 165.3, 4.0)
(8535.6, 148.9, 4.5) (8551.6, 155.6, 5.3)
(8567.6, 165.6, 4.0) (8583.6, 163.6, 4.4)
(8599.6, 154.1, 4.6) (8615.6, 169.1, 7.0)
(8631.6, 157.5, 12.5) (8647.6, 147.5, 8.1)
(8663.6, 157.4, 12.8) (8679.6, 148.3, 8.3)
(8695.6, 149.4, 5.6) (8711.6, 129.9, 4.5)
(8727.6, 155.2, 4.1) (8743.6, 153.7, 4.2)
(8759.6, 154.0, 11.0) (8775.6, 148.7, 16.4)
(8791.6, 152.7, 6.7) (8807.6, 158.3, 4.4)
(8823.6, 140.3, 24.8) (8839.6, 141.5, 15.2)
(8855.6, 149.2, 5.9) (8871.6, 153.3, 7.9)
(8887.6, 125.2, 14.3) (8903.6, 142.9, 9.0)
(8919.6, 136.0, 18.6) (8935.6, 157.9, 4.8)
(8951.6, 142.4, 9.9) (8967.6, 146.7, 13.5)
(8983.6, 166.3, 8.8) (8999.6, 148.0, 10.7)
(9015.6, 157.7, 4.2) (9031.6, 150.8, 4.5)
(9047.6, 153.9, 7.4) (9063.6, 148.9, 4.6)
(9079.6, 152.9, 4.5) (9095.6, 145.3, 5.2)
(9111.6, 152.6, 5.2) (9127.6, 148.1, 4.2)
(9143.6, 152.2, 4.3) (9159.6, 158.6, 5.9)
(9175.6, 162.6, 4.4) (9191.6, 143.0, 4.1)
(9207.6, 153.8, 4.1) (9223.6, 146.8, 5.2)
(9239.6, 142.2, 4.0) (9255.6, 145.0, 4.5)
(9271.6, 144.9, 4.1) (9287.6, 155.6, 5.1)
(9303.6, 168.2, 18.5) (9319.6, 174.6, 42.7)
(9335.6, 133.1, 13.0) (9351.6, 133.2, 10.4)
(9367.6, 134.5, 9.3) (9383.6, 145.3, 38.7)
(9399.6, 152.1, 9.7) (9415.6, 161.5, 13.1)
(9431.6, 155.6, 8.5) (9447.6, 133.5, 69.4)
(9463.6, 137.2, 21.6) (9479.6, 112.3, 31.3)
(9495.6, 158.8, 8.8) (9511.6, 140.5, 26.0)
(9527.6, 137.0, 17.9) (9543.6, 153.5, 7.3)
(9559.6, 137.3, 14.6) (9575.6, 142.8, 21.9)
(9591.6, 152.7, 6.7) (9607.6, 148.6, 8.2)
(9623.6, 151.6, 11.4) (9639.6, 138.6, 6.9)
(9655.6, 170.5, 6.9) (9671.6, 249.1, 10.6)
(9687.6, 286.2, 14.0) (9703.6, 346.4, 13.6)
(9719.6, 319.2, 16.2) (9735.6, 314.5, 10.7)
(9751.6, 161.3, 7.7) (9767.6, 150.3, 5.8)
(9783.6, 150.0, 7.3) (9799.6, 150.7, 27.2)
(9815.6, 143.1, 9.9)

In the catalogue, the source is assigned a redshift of 0.477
